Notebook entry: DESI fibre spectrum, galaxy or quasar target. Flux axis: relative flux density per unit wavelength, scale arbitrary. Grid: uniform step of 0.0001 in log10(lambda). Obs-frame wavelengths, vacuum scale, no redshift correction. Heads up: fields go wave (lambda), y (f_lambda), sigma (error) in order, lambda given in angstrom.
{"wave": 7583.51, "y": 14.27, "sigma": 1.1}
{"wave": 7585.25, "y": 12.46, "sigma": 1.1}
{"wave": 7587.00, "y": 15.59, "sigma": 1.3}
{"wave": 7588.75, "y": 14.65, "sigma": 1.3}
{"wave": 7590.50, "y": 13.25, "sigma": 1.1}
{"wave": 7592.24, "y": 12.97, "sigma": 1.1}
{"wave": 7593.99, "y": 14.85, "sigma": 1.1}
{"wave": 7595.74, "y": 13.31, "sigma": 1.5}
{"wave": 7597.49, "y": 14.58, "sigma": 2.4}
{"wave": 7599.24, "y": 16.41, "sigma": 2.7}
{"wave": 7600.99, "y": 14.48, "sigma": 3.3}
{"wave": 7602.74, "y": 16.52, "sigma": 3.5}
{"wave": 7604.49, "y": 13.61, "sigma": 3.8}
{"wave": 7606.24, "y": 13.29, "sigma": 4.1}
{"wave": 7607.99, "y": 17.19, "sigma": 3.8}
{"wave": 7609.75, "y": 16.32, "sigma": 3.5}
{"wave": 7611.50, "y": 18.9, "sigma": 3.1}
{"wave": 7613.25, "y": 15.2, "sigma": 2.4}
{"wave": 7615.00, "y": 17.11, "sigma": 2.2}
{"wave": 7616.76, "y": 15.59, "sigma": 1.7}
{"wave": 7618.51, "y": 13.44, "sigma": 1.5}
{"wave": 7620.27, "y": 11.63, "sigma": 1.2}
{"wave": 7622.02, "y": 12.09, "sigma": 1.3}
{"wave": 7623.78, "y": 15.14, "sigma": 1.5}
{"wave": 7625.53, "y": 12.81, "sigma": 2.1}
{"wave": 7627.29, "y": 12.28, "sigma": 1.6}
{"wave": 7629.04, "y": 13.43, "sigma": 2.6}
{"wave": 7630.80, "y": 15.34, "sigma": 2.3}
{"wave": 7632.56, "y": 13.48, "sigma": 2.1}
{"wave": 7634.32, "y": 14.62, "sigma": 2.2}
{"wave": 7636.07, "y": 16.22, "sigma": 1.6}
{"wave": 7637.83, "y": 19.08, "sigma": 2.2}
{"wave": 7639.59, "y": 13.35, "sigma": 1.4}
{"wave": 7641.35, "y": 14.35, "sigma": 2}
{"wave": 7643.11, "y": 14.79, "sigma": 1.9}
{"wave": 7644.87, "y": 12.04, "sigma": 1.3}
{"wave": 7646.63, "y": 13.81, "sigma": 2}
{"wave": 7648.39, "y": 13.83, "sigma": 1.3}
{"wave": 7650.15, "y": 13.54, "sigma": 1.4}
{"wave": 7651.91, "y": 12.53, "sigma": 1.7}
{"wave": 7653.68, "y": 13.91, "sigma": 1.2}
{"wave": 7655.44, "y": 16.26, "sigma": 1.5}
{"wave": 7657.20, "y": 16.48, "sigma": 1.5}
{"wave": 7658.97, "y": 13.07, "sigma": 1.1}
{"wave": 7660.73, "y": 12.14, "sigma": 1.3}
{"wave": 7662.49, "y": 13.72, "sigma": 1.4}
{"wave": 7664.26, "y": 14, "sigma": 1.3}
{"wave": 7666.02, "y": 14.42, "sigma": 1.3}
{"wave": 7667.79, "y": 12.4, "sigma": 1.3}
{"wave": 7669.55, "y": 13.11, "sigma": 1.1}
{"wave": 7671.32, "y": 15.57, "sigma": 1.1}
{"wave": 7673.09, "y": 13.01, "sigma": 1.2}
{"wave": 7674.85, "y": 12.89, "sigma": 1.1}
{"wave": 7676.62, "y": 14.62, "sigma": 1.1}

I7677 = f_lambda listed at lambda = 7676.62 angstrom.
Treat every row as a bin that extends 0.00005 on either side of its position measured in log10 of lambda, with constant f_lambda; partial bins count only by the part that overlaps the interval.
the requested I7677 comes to 14.62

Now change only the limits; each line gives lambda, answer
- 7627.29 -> 12.28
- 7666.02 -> 14.42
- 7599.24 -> 16.41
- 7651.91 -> 12.53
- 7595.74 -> 13.31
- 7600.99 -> 14.48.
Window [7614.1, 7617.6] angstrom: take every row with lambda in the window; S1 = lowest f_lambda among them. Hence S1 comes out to 15.59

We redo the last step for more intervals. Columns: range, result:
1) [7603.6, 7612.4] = 13.29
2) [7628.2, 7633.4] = 13.43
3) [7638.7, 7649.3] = 12.04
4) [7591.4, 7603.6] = 12.97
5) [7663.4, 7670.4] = 12.4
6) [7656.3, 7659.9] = 13.07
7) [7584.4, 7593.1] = 12.46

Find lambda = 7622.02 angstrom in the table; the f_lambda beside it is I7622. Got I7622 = 12.09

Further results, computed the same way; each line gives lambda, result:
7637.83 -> 19.08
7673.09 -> 13.01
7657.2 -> 16.48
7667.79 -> 12.4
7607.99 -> 17.19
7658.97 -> 13.07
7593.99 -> 14.85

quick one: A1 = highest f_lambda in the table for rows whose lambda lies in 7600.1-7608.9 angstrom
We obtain 17.19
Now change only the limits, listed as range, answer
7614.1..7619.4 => 17.11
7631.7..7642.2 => 19.08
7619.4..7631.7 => 15.34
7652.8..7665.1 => 16.48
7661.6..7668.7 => 14.42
